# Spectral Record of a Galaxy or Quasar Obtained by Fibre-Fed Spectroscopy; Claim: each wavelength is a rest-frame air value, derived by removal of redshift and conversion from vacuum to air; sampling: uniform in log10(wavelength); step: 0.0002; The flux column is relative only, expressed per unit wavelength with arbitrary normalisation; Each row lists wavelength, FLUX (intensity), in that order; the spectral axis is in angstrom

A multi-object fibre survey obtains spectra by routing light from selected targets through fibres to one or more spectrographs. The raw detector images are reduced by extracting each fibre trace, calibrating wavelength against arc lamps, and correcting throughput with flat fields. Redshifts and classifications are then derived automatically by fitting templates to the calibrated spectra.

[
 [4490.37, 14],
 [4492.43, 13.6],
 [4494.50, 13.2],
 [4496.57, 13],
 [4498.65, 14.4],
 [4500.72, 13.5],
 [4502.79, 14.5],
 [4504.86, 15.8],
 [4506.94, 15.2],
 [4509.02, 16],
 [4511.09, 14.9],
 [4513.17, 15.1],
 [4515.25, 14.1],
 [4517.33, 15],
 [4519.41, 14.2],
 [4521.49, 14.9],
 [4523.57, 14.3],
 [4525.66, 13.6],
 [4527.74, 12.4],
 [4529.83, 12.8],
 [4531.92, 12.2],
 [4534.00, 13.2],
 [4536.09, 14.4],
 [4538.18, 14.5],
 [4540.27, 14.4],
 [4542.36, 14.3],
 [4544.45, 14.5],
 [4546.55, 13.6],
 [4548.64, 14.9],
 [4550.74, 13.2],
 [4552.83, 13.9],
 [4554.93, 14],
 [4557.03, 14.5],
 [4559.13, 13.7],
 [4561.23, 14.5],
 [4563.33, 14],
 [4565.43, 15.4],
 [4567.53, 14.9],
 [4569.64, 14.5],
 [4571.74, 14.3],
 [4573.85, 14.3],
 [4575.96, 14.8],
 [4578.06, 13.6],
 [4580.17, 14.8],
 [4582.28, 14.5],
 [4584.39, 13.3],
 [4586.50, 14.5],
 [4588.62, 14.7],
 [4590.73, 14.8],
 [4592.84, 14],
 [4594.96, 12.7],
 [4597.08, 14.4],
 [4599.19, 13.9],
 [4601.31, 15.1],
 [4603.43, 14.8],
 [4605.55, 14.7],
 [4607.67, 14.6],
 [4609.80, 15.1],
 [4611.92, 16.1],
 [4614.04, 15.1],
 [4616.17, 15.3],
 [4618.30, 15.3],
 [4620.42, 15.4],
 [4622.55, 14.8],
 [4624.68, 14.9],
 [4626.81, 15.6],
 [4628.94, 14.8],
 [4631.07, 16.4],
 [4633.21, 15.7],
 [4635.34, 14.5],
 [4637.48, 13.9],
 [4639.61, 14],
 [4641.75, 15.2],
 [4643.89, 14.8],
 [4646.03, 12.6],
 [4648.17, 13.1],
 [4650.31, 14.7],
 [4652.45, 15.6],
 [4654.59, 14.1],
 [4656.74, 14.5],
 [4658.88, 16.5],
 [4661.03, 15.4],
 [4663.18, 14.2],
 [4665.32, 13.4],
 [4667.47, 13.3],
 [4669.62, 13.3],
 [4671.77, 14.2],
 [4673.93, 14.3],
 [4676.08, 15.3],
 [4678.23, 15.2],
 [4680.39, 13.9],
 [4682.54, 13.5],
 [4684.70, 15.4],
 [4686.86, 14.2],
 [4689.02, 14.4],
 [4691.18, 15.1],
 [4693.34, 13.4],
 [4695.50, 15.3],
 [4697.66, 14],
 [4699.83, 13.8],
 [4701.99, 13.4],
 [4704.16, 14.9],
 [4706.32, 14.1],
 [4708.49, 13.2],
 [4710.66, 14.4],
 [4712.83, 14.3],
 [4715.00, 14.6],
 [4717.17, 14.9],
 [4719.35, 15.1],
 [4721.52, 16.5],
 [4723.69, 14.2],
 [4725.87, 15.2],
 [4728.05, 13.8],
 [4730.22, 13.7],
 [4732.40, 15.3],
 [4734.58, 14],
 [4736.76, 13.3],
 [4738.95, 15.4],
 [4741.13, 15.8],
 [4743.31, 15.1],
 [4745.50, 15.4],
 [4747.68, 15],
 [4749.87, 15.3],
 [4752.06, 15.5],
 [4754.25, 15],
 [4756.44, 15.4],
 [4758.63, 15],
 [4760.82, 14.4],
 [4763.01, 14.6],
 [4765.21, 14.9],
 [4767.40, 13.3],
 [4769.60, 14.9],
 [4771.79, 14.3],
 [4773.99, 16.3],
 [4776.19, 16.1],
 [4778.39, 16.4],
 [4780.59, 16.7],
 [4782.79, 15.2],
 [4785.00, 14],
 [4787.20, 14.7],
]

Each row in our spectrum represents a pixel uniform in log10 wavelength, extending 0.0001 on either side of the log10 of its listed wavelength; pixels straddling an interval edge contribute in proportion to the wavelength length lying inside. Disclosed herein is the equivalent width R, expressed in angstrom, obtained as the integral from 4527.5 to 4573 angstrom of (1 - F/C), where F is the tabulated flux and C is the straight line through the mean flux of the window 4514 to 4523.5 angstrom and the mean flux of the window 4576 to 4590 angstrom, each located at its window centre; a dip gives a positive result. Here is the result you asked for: 1.2 angstrom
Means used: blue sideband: 14.5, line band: 14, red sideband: 14.3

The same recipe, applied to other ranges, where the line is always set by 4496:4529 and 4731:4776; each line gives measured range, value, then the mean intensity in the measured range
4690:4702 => 0.5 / 14.2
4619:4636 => -0.7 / 15.3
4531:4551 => 0.7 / 14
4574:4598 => 0.6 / 14.2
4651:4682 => 0.5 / 14.5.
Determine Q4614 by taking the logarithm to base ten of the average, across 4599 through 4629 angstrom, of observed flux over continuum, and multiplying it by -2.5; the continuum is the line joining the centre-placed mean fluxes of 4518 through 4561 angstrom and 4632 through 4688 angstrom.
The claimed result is -0.06 mag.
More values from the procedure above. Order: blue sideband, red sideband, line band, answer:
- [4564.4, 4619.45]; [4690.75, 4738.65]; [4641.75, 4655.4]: 0.02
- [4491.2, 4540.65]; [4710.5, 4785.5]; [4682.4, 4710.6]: 0.04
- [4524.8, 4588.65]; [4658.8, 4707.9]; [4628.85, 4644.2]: -0.05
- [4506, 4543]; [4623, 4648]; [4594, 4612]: 0.00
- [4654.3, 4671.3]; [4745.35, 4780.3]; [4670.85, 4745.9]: 0.01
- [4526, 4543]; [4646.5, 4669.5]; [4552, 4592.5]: -0.05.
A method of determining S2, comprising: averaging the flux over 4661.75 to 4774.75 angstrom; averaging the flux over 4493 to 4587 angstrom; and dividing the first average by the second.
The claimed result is 1.02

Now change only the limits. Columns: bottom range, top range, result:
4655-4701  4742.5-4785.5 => 1.05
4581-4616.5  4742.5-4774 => 1.02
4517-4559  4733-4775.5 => 1.07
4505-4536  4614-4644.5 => 1.06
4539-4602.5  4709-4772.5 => 1.04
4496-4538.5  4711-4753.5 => 1.05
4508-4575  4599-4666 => 1.04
